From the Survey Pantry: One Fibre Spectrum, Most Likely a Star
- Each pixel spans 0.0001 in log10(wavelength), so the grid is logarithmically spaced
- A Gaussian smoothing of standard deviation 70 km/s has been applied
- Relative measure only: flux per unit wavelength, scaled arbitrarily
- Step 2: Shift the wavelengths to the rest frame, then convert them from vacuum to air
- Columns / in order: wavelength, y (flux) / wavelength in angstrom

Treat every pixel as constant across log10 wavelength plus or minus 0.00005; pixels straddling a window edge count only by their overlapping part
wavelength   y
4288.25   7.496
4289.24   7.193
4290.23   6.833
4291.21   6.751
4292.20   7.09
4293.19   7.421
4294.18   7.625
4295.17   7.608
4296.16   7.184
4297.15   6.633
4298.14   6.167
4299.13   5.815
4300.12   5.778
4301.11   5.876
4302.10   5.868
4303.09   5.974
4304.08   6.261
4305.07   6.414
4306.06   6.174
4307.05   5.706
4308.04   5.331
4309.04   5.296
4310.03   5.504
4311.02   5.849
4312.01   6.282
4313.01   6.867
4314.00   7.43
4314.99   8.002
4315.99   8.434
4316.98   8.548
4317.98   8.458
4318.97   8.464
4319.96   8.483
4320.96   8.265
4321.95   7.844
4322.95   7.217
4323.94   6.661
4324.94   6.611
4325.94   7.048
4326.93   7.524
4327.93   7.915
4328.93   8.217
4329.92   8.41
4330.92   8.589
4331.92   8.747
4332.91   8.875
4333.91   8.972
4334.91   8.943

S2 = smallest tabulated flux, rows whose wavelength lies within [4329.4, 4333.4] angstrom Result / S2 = 8.41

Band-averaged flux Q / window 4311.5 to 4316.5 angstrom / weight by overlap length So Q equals 7.4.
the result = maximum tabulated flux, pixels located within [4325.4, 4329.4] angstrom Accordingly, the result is 8.217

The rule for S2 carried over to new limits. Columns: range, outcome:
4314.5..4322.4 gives 7.844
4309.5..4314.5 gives 5.504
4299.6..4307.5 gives 5.706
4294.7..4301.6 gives 5.778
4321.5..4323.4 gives 7.217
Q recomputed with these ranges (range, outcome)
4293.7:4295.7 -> 7.6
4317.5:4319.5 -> 8.5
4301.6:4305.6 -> 6.14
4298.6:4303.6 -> 5.87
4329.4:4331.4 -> 8.51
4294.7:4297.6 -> 7.14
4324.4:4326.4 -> 6.79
